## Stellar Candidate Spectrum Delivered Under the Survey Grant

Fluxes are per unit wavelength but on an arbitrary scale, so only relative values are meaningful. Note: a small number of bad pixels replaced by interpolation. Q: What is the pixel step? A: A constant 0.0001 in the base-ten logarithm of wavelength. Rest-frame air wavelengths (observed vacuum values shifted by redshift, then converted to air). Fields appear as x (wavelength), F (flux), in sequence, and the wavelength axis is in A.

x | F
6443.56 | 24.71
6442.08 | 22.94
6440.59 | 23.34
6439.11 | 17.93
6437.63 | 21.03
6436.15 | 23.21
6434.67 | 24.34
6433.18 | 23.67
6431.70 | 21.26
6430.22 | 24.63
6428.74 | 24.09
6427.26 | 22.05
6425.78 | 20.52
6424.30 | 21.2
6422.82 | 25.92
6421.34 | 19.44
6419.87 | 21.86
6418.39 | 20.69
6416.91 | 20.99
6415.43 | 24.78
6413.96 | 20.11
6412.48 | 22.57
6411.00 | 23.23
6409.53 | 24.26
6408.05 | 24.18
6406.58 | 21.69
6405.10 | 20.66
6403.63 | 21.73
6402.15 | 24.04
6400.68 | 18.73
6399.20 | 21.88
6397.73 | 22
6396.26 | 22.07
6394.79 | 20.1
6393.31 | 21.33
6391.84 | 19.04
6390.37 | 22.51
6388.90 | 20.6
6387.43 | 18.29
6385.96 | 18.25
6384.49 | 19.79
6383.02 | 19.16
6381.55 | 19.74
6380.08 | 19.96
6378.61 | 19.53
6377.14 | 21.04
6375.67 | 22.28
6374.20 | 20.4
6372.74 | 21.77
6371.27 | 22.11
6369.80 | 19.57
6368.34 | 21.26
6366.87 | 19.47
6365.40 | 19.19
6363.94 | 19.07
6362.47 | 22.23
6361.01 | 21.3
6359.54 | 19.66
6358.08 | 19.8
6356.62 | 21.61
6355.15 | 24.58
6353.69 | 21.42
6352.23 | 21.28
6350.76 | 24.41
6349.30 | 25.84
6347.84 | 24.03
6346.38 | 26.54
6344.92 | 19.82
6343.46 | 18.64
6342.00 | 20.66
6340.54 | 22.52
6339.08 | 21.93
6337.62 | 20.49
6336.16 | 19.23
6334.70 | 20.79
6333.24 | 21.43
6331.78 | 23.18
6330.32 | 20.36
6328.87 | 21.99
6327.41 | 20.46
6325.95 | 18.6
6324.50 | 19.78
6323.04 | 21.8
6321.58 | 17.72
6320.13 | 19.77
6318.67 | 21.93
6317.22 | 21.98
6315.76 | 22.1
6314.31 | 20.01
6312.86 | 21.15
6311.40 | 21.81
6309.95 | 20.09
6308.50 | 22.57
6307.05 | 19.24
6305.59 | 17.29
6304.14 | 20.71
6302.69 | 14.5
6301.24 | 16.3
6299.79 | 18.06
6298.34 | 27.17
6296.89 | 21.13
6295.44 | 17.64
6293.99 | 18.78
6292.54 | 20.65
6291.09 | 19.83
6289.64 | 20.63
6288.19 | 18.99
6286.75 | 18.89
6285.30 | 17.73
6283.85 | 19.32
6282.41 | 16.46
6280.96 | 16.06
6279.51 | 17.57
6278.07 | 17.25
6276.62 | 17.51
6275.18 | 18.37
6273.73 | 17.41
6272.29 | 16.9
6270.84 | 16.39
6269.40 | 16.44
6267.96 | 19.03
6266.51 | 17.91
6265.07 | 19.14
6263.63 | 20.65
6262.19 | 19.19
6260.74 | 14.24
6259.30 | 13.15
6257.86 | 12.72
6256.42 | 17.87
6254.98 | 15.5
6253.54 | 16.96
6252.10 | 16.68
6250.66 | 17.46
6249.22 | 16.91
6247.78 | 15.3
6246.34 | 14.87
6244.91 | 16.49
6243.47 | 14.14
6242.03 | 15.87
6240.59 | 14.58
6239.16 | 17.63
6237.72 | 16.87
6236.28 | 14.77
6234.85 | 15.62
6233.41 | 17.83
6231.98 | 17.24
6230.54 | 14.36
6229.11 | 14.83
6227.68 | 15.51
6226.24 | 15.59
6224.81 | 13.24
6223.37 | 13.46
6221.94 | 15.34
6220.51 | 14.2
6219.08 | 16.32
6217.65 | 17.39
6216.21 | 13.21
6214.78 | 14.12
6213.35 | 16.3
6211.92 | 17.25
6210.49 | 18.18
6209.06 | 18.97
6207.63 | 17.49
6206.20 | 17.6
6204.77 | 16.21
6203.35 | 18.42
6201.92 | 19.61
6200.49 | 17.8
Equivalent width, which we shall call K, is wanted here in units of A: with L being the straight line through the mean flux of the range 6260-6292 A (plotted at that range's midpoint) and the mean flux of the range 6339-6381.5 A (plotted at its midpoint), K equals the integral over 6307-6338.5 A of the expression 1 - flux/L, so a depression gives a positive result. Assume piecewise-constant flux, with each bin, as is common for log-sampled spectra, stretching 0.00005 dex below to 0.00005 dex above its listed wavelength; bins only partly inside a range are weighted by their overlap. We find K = -1.4 A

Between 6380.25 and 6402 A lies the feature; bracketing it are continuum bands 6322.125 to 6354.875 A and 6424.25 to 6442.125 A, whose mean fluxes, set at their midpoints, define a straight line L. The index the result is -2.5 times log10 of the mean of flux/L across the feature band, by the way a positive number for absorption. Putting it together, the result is 0.09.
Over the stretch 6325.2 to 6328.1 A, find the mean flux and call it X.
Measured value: 19.5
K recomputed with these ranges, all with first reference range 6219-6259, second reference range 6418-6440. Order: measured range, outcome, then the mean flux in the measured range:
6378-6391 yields 0.6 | 19.7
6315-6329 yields -1.6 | 20.5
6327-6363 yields -4.7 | 21.8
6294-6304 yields -0.9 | 19.2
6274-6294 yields -1.4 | 18.4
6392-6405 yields -0.1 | 21.3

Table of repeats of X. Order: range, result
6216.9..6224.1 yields 15.3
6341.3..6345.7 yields 19.8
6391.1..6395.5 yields 20.1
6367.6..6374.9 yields 21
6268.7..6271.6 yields 16.4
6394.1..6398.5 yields 21.5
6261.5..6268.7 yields 19.2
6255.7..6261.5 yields 14.5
